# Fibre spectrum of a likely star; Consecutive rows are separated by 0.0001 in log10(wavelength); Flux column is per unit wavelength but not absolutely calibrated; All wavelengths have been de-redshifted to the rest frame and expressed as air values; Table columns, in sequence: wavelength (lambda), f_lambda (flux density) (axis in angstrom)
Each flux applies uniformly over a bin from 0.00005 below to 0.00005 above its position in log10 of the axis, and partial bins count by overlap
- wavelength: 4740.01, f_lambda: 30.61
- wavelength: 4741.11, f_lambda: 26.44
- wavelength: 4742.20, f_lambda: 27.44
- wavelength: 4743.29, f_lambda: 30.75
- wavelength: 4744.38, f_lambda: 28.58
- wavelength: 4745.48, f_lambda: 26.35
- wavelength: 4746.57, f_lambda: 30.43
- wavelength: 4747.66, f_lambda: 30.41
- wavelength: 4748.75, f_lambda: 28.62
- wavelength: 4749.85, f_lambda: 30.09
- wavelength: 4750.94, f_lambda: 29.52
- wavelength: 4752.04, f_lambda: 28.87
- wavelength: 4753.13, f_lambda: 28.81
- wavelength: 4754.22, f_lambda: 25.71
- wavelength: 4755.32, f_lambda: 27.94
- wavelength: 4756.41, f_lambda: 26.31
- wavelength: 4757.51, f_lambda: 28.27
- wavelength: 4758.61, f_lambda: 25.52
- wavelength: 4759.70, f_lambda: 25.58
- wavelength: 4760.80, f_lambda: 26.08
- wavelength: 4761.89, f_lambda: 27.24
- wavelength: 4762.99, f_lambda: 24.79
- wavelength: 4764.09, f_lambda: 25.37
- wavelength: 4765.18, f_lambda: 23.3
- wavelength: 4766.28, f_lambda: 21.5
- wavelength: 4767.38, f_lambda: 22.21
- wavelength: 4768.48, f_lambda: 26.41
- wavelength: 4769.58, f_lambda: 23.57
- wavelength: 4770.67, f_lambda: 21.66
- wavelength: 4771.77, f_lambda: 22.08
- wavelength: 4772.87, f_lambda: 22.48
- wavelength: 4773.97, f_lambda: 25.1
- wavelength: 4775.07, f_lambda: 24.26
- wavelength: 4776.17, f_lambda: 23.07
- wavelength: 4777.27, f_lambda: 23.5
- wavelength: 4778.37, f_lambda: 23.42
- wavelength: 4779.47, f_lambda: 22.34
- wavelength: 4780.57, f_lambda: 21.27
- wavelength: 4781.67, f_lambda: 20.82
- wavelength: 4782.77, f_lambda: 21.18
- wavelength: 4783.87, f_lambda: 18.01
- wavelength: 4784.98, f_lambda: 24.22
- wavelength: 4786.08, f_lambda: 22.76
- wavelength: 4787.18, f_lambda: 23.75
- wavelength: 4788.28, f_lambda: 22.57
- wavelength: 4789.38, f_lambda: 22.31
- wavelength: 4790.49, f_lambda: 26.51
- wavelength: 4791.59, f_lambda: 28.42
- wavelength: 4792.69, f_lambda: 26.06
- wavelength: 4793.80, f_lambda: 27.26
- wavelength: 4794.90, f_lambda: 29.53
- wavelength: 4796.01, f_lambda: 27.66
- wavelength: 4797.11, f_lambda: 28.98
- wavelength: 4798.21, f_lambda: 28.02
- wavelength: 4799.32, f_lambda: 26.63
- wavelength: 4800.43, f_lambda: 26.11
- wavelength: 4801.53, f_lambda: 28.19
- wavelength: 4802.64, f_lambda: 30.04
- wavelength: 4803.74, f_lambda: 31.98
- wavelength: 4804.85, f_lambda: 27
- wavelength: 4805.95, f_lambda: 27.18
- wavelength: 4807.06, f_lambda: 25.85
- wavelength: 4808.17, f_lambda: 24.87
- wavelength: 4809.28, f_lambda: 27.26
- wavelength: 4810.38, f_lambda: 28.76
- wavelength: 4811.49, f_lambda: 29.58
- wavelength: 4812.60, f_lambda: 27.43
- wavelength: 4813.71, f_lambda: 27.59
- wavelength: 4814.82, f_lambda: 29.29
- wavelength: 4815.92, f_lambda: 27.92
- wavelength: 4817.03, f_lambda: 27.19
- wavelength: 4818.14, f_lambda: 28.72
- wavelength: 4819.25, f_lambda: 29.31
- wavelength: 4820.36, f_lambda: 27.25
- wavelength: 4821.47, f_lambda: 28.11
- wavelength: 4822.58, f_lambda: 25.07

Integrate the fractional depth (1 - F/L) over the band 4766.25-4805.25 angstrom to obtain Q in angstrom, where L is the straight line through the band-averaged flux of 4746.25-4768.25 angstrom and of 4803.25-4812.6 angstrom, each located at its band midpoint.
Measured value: 3.65 angstrom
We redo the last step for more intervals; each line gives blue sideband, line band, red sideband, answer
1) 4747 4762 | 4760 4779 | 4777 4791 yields 0.91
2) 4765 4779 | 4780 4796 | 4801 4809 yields 0.94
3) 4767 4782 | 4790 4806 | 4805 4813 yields -1.29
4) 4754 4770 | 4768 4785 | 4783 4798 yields 1.76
